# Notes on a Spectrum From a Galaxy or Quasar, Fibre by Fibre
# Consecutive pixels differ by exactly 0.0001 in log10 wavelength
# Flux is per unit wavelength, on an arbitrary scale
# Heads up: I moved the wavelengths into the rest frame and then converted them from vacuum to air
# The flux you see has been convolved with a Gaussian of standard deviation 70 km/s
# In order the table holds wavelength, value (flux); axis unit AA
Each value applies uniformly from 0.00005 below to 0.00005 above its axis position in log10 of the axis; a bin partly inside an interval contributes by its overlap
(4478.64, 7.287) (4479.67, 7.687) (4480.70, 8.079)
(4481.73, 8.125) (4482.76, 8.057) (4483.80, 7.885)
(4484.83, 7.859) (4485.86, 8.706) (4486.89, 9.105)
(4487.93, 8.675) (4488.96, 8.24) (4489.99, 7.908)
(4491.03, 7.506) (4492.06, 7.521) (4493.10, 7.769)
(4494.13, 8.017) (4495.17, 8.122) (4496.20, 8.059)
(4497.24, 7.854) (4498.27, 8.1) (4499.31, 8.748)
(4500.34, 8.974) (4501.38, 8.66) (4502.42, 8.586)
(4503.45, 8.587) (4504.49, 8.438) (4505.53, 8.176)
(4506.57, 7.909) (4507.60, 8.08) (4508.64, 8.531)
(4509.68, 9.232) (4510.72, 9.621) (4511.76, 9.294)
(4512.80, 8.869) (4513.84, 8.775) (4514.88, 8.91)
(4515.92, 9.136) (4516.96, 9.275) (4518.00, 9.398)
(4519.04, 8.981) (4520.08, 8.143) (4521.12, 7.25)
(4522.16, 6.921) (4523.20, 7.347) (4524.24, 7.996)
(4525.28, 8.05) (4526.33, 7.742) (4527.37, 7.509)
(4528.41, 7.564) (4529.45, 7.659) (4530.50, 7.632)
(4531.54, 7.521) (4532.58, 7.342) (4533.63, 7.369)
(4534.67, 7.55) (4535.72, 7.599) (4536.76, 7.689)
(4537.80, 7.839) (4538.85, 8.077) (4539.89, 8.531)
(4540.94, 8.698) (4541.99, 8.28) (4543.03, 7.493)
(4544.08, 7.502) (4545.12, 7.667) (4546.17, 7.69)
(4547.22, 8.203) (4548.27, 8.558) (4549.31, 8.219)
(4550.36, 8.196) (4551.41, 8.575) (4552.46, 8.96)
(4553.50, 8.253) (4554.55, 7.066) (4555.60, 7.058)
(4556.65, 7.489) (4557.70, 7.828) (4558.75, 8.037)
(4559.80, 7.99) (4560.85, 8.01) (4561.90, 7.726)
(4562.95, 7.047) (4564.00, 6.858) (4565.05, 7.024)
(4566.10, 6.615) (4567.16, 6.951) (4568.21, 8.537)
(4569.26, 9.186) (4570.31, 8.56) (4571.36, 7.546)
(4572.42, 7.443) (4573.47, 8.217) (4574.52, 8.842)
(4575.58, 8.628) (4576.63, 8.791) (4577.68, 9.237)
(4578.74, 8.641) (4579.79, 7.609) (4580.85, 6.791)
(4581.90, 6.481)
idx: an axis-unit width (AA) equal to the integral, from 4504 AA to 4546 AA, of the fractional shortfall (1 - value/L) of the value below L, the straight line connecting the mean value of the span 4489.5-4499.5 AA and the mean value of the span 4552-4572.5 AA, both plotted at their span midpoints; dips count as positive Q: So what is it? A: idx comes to -1.62 AA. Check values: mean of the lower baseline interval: 7.93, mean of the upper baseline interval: 7.71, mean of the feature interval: 8.13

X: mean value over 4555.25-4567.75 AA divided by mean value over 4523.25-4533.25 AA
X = 0.97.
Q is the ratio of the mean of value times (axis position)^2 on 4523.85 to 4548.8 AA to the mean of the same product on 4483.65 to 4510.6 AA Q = 1.0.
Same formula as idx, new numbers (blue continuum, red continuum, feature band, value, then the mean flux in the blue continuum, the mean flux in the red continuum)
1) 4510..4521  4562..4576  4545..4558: 0.3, 8.98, 7.79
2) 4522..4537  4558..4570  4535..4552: -1.0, 7.58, 7.66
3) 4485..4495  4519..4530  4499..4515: -1.6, 8.15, 7.69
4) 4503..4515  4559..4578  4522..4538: 1.6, 8.69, 7.95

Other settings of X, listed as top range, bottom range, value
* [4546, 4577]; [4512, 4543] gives 0.98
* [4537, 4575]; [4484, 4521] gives 0.93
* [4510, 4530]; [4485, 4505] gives 1.01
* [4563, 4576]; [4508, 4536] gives 0.96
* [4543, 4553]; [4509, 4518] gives 0.89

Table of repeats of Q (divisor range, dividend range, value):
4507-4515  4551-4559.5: 0.91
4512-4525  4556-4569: 0.91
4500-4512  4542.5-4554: 0.96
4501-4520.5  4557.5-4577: 0.92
